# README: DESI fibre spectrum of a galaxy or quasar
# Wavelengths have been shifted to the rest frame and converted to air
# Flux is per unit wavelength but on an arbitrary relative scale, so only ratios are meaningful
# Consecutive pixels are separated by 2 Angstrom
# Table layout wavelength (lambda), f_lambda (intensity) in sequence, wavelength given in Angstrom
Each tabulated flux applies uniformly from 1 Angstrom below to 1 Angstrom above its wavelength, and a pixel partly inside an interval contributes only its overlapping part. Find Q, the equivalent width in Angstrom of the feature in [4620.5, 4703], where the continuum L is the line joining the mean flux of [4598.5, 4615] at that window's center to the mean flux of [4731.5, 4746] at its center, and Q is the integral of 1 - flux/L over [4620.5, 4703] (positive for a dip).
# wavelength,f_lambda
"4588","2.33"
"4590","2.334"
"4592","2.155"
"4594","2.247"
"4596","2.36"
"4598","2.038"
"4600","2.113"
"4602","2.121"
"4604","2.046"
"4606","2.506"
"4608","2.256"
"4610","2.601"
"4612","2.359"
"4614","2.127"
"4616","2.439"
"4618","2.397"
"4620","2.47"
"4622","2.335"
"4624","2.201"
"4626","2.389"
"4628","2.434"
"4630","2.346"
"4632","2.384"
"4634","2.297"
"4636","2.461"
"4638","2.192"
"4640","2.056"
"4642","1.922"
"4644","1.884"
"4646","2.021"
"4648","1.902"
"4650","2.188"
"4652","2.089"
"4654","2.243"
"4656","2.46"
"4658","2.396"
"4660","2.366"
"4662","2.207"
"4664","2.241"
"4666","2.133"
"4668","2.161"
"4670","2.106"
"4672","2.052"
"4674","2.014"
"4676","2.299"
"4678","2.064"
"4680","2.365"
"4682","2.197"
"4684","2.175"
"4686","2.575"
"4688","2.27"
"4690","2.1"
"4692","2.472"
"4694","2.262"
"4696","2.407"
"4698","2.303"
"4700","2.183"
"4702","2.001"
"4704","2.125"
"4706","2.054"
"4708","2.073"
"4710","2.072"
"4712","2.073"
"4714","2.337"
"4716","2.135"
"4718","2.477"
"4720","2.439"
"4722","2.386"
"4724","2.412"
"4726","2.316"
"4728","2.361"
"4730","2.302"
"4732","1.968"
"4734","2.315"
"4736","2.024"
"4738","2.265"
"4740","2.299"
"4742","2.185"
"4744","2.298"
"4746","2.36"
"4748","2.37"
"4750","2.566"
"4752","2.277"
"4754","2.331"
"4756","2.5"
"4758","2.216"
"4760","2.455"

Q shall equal 0.6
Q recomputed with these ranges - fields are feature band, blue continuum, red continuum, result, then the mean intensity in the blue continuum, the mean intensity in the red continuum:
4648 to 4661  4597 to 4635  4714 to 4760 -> 0.3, 2.31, 2.31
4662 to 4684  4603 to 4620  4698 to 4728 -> 1.1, 2.35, 2.23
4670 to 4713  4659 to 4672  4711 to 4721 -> 0.9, 2.19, 2.29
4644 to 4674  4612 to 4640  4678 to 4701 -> 1.9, 2.33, 2.29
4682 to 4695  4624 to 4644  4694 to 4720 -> -0.5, 2.25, 2.2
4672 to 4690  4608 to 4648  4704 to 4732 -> 0.2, 2.27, 2.25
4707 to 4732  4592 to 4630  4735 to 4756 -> 0.4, 2.3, 2.31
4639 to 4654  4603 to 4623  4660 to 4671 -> 1.5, 2.35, 2.19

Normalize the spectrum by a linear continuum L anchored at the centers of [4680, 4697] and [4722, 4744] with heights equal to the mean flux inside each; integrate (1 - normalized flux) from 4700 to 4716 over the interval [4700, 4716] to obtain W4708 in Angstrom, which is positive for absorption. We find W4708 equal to 1.22 Angstrom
